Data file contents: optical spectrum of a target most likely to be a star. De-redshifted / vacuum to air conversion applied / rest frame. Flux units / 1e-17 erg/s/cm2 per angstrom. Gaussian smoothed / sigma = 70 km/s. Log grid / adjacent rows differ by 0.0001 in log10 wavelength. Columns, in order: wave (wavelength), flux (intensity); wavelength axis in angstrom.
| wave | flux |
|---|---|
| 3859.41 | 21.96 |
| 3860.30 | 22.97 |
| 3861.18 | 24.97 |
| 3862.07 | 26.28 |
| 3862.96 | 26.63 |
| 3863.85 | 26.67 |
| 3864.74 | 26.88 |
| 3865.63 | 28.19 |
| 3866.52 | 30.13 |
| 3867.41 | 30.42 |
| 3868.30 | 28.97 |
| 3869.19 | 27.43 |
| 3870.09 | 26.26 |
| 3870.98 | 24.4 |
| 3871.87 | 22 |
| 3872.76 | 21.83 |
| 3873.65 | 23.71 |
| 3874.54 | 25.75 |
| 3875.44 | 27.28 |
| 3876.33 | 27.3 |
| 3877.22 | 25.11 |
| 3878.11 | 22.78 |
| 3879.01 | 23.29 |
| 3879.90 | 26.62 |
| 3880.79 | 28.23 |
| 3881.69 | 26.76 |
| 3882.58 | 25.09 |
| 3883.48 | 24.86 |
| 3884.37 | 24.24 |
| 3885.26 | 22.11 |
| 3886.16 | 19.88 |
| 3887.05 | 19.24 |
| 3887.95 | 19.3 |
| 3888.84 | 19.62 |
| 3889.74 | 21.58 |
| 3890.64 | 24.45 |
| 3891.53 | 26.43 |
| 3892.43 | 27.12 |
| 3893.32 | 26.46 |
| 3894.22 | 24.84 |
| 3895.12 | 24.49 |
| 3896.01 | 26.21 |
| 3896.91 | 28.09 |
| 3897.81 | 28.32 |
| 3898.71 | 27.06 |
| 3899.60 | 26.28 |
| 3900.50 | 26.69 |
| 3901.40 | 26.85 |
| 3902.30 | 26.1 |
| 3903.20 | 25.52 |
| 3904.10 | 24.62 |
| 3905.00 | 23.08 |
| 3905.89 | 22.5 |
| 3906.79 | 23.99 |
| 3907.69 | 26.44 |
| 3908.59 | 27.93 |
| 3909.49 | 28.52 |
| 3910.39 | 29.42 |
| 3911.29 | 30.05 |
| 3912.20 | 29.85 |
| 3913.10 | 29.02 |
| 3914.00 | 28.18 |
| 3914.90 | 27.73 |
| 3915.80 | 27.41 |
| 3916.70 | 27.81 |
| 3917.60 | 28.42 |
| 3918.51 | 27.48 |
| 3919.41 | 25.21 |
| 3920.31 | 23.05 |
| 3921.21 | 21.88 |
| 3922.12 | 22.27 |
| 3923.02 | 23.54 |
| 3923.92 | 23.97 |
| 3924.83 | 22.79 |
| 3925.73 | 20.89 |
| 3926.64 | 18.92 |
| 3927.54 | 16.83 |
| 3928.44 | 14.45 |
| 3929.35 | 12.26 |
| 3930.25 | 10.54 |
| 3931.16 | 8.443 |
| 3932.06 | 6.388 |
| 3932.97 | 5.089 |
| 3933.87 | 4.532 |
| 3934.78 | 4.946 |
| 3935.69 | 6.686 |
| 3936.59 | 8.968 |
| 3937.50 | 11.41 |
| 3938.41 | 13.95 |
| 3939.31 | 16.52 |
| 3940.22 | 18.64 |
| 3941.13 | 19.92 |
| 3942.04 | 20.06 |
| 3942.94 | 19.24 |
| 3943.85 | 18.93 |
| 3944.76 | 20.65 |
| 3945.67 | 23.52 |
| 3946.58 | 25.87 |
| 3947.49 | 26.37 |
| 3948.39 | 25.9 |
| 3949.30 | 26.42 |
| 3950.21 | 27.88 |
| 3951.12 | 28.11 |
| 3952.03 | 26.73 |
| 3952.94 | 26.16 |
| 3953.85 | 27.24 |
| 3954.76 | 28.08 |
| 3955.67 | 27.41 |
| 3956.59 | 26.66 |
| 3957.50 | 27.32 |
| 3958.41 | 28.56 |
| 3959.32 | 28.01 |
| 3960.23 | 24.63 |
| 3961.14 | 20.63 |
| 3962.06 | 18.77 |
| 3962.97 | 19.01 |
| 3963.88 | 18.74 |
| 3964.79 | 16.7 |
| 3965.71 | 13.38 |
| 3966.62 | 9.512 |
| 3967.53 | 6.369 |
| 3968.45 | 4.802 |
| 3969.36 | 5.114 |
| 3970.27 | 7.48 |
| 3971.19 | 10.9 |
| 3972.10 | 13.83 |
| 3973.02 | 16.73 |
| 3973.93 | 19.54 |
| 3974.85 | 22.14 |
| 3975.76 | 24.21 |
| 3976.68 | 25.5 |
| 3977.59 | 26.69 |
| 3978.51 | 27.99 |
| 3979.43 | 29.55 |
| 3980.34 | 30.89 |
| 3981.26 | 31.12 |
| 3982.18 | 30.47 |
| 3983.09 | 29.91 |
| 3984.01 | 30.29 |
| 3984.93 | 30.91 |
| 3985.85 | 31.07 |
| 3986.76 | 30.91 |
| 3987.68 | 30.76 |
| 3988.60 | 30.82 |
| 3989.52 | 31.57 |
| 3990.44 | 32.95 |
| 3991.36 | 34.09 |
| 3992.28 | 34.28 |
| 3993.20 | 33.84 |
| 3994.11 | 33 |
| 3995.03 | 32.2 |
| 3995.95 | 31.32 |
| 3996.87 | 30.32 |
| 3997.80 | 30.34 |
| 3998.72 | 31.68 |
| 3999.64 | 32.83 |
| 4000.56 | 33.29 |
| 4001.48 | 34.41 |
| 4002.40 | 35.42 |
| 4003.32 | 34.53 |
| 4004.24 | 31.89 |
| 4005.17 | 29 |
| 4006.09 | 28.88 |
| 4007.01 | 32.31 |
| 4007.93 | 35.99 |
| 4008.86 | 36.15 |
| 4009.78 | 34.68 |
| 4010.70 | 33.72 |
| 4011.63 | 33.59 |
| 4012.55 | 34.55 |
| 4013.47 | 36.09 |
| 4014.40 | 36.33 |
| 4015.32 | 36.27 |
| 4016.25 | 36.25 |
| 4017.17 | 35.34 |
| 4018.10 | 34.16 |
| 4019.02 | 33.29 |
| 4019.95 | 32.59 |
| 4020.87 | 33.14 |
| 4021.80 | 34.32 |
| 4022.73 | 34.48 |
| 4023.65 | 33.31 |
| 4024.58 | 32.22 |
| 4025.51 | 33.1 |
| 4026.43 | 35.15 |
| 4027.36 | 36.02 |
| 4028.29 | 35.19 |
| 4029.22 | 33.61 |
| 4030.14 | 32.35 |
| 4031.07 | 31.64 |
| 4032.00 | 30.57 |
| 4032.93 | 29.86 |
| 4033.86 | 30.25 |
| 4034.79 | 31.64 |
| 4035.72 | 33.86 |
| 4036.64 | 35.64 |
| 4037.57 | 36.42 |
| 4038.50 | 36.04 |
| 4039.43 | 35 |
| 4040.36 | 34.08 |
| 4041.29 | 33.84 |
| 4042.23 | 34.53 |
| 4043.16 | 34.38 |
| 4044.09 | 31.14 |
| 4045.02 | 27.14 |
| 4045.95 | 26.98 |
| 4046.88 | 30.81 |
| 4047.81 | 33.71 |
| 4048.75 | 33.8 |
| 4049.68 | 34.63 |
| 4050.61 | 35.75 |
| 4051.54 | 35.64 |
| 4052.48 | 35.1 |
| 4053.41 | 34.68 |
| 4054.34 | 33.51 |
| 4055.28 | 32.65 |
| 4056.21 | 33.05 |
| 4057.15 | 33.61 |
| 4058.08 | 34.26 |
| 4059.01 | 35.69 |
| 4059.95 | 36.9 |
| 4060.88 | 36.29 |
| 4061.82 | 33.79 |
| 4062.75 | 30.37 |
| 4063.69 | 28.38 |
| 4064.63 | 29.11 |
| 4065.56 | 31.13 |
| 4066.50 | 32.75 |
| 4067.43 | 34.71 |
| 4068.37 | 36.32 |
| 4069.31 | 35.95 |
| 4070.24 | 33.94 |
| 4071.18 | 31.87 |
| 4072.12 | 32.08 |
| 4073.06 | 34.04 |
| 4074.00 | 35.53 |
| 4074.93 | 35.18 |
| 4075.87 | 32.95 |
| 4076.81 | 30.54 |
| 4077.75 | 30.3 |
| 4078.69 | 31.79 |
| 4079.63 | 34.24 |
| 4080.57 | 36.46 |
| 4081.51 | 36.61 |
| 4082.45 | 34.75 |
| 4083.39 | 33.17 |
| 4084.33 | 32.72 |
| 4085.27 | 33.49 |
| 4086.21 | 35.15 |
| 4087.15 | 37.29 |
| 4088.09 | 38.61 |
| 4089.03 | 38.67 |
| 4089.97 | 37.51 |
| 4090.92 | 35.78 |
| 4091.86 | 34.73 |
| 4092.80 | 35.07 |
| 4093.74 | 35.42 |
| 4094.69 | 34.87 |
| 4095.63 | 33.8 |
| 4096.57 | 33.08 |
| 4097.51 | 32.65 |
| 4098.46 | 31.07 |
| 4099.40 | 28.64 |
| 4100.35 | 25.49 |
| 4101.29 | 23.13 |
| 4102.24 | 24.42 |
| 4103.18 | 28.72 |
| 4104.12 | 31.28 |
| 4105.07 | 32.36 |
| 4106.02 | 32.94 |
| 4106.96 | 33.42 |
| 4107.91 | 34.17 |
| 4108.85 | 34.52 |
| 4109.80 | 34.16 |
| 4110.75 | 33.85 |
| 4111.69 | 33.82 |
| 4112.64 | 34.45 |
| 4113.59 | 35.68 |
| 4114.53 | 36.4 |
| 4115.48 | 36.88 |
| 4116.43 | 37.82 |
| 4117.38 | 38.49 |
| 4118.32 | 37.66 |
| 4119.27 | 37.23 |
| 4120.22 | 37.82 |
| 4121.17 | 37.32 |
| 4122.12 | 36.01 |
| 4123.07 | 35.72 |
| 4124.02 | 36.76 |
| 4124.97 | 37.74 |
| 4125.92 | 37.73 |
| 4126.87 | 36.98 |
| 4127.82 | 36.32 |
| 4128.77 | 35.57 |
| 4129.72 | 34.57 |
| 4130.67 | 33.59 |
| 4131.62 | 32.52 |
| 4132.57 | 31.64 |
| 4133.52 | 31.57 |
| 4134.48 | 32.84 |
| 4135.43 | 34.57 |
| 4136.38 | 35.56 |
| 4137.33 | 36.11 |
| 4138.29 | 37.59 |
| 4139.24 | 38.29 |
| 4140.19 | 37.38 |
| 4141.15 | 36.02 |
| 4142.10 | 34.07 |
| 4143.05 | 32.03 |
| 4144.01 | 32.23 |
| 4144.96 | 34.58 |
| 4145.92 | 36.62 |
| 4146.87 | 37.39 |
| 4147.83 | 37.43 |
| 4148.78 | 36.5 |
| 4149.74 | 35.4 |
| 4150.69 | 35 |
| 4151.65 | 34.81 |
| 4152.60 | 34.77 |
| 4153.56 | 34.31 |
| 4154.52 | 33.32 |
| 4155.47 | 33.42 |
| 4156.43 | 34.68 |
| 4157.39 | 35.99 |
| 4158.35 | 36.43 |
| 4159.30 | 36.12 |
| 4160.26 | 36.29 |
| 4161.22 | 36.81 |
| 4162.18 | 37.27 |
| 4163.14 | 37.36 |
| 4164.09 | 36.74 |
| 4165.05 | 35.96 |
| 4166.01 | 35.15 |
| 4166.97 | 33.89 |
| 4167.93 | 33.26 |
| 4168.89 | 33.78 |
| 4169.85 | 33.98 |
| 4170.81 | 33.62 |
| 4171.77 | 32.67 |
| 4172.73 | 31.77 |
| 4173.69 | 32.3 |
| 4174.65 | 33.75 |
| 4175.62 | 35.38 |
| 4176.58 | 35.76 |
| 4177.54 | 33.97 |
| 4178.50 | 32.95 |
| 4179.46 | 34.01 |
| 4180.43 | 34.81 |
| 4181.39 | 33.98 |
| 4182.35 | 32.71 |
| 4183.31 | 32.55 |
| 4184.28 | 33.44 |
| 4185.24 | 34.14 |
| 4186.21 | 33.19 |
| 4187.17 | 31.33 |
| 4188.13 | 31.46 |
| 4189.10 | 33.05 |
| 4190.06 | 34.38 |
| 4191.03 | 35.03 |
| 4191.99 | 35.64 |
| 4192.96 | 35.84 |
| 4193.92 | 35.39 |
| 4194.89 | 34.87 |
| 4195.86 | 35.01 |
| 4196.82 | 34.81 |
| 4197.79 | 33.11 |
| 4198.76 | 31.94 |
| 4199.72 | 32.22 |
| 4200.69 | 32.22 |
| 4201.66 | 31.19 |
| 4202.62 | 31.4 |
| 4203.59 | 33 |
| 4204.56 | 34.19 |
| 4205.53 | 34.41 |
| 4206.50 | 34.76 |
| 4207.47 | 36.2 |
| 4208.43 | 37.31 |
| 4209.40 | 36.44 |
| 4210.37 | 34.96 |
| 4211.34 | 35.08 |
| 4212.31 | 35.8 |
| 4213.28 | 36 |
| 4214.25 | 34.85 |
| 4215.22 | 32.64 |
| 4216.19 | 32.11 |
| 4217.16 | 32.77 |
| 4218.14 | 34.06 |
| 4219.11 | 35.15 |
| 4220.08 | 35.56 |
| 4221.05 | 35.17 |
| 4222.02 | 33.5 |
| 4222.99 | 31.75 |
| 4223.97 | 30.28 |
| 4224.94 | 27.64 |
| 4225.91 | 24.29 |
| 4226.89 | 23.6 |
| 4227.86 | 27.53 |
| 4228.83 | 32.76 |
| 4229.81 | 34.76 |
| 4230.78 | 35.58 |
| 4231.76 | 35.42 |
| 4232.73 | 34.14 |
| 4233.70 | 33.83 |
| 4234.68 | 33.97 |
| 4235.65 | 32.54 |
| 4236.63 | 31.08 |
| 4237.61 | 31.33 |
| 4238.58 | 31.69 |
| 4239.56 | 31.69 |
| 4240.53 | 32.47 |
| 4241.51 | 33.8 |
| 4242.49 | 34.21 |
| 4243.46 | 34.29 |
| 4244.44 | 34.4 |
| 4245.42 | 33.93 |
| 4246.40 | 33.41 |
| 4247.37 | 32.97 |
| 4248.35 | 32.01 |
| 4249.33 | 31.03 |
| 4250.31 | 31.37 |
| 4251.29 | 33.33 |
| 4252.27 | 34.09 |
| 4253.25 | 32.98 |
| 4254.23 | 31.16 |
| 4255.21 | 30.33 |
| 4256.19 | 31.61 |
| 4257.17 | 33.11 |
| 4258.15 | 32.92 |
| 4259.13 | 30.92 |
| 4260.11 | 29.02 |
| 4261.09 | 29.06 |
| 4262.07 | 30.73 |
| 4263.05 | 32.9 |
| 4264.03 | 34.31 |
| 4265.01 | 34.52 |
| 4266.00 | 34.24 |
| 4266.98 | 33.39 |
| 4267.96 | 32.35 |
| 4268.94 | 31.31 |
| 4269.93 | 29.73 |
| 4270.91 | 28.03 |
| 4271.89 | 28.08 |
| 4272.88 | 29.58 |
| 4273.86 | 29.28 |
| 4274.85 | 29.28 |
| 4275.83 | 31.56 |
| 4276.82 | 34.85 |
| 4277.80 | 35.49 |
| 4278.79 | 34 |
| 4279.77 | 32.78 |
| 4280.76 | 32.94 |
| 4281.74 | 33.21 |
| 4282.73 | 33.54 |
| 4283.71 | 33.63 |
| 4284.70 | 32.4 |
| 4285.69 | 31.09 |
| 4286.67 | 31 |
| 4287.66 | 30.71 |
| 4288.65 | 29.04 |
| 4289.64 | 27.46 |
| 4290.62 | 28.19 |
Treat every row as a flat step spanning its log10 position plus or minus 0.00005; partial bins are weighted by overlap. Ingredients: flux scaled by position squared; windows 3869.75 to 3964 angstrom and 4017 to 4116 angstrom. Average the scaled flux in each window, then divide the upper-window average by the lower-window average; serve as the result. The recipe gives 1.6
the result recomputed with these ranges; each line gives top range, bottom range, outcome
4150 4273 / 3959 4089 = 1.18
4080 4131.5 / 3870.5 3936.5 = 1.68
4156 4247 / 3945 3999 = 1.51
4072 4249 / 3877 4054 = 1.41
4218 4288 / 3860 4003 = 1.57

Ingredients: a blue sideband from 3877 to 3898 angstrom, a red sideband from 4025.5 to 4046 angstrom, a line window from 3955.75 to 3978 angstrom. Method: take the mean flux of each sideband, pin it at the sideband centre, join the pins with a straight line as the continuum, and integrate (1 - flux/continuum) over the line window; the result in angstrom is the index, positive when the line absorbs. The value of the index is 8.2 angstrom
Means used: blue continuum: 24.3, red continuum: 33.1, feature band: 18.3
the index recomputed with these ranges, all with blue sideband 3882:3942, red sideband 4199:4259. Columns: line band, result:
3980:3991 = -3.0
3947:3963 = -1.9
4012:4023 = -4.0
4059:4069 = -2.2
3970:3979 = 1.6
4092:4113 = -2.6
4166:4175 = -0.7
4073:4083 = -2.3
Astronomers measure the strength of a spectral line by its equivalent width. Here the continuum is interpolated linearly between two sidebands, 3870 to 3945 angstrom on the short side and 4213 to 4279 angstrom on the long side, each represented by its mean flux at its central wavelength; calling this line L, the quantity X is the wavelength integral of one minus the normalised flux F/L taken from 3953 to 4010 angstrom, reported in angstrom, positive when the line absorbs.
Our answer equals -4.5 angstrom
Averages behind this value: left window 22.2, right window 32.2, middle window 26.4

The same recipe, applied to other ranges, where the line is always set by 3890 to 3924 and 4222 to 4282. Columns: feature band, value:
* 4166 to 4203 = -3.3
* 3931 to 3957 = 7.5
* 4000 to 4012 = -2.4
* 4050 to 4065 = -2.6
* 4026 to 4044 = -3.3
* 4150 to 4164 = -2.4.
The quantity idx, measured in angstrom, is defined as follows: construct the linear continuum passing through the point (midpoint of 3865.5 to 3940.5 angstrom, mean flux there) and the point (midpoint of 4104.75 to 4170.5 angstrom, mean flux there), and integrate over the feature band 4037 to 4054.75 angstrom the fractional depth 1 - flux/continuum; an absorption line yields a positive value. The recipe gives -1.8 angstrom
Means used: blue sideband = 22.7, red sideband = 35.4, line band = 33.5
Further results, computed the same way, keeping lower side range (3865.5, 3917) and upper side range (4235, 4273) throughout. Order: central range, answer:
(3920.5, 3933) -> 4.5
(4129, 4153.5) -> -3.9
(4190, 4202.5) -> -1.1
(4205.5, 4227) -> -1.3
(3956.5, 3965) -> 1.3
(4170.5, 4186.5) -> -1.5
